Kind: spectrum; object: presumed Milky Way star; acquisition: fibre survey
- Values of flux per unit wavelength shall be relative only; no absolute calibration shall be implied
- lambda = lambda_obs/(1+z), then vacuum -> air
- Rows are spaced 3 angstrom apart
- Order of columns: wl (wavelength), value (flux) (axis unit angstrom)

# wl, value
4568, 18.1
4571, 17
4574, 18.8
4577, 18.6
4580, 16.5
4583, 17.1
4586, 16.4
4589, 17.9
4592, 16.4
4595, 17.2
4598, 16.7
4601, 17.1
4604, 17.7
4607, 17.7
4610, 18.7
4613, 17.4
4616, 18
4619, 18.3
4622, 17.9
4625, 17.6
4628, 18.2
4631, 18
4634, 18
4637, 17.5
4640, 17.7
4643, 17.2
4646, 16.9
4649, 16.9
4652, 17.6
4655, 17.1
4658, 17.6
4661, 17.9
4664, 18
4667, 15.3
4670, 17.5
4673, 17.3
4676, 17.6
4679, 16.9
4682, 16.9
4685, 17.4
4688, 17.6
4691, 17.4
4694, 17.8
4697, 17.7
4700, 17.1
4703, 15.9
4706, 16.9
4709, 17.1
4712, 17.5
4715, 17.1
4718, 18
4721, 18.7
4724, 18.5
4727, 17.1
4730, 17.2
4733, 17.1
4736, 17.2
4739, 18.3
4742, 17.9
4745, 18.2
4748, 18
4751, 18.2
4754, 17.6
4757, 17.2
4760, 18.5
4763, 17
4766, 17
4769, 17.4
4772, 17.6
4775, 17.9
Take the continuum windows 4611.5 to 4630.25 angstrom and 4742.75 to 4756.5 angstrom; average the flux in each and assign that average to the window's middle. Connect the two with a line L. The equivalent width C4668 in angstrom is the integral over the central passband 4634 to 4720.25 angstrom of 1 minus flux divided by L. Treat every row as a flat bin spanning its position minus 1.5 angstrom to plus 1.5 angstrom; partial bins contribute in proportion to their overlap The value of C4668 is 3.0 angstrom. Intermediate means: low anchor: 17.9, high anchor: 17.9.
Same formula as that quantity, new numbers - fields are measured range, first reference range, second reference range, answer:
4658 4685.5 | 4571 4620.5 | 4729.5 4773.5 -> 0.6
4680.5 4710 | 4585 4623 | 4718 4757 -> 0.9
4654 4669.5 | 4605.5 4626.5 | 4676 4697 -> 0.3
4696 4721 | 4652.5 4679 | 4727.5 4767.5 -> 0.3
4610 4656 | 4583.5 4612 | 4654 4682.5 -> -1.1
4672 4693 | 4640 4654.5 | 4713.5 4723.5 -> 0.3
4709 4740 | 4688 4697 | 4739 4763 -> 0.2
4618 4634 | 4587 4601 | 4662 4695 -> -0.8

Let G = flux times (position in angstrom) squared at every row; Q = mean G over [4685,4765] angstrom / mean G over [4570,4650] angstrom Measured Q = 1.05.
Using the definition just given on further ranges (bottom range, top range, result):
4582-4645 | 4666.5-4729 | 1.02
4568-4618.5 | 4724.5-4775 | 1.08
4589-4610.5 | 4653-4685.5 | 1.02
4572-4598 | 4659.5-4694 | 1.04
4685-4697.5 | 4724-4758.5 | 1.03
